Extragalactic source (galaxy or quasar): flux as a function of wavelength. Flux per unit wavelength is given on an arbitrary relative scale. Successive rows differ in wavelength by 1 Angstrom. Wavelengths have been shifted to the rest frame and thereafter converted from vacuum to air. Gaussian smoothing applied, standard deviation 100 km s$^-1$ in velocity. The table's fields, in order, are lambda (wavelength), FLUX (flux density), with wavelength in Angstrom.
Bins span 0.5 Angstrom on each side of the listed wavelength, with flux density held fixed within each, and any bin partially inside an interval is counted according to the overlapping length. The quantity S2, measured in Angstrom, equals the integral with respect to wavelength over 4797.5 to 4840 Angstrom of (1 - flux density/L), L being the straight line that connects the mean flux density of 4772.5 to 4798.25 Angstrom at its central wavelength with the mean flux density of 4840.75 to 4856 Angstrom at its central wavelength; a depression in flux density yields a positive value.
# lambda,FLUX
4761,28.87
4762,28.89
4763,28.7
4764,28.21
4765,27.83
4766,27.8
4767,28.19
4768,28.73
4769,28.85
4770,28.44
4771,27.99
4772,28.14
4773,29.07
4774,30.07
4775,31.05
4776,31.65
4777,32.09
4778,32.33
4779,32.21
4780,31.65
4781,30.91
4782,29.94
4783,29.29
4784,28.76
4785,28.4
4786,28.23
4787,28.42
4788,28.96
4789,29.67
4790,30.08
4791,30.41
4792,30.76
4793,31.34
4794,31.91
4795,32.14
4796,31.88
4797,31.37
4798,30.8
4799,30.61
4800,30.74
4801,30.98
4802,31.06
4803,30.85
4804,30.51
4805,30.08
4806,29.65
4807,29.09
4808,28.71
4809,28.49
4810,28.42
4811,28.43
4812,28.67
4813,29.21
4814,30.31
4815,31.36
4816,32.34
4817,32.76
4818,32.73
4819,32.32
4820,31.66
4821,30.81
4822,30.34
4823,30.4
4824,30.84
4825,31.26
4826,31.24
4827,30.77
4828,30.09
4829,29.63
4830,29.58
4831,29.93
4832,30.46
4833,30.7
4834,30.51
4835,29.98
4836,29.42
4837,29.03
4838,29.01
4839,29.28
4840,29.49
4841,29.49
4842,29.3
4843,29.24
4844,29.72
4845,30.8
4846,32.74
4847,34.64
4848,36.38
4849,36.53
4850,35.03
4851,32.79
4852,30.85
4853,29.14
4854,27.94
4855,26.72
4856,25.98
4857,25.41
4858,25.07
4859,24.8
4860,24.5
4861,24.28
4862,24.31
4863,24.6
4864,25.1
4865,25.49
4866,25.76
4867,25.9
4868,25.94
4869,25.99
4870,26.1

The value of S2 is 0.8 Angstrom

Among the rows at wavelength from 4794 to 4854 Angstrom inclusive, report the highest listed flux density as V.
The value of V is 36.53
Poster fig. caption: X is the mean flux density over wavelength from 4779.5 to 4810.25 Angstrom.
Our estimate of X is 30.1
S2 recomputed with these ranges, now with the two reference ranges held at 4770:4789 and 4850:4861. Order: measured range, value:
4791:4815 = -0.9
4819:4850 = -3.0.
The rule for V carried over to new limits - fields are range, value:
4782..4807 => 32.14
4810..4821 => 32.76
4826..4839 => 31.24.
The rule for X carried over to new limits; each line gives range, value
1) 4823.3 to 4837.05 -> 30.3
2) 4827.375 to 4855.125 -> 30.7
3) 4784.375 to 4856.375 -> 30.5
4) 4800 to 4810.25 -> 29.9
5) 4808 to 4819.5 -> 30.4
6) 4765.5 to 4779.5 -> 29.8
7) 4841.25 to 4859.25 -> 30.2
